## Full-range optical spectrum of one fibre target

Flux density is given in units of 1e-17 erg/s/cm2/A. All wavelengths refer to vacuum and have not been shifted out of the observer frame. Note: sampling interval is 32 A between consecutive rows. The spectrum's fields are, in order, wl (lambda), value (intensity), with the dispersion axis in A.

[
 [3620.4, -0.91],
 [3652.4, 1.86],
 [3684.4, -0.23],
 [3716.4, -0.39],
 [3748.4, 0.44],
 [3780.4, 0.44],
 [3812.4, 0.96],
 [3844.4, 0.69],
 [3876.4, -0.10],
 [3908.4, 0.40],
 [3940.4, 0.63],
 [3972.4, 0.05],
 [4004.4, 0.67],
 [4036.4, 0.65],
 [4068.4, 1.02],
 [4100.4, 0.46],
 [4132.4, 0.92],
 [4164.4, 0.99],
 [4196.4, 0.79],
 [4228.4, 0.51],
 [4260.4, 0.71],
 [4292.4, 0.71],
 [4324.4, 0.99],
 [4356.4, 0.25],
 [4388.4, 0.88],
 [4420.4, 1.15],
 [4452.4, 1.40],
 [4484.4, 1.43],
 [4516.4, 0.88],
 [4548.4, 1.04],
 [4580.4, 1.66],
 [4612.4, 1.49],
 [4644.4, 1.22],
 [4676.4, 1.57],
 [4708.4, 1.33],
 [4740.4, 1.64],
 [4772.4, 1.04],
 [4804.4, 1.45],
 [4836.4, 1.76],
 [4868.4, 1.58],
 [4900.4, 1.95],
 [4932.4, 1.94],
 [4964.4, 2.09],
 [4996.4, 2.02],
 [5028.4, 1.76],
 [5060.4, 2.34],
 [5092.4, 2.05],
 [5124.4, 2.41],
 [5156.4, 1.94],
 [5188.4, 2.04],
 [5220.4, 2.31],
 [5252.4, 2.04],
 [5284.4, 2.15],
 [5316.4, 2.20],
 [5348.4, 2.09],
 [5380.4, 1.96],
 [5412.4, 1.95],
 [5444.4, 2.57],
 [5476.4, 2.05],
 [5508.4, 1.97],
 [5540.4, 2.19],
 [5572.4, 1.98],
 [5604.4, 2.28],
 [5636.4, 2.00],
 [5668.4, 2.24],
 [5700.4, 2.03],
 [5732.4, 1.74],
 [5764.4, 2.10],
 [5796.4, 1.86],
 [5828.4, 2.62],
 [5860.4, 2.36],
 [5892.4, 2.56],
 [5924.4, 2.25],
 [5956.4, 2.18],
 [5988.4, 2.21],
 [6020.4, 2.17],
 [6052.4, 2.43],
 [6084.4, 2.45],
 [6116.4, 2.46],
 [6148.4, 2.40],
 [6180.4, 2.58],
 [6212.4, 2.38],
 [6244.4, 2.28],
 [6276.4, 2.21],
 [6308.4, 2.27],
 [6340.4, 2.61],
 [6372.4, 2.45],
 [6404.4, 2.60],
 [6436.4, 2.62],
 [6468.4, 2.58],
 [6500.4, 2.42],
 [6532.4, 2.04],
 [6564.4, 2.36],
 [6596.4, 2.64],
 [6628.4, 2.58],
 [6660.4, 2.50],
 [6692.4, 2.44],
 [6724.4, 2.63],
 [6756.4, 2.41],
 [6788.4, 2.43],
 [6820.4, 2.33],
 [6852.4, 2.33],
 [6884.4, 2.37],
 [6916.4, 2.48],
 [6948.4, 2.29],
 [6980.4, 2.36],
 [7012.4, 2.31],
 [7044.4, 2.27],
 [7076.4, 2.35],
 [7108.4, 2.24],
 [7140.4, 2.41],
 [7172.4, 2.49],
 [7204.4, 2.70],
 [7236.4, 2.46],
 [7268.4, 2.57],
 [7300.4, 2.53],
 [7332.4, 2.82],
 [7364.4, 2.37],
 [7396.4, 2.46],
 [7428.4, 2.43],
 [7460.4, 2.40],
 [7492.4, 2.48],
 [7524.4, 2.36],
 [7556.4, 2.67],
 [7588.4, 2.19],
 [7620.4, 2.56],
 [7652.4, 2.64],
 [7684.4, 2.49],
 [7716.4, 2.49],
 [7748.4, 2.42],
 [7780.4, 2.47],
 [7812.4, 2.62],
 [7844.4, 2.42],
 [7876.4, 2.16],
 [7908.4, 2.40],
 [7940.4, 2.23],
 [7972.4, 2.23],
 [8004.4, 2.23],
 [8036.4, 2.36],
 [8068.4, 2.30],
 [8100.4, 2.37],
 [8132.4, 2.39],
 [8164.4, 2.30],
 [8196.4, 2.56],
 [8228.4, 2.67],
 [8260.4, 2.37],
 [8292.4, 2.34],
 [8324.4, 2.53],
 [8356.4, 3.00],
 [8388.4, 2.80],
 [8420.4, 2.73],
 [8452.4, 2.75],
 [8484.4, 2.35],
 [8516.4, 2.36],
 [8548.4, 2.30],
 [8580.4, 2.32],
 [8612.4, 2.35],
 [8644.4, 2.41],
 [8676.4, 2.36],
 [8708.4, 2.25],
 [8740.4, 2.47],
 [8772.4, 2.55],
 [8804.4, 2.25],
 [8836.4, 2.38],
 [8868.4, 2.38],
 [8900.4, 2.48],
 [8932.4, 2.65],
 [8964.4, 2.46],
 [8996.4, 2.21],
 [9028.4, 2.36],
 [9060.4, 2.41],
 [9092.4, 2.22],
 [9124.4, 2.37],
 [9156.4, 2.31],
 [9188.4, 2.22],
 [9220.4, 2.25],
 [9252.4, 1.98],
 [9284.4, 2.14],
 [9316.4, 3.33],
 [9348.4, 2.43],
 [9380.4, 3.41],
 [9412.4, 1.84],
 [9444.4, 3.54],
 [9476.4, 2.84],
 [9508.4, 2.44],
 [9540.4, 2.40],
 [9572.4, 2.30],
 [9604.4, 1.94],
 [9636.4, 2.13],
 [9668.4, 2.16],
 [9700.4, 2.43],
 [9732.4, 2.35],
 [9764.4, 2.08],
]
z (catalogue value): 0.11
